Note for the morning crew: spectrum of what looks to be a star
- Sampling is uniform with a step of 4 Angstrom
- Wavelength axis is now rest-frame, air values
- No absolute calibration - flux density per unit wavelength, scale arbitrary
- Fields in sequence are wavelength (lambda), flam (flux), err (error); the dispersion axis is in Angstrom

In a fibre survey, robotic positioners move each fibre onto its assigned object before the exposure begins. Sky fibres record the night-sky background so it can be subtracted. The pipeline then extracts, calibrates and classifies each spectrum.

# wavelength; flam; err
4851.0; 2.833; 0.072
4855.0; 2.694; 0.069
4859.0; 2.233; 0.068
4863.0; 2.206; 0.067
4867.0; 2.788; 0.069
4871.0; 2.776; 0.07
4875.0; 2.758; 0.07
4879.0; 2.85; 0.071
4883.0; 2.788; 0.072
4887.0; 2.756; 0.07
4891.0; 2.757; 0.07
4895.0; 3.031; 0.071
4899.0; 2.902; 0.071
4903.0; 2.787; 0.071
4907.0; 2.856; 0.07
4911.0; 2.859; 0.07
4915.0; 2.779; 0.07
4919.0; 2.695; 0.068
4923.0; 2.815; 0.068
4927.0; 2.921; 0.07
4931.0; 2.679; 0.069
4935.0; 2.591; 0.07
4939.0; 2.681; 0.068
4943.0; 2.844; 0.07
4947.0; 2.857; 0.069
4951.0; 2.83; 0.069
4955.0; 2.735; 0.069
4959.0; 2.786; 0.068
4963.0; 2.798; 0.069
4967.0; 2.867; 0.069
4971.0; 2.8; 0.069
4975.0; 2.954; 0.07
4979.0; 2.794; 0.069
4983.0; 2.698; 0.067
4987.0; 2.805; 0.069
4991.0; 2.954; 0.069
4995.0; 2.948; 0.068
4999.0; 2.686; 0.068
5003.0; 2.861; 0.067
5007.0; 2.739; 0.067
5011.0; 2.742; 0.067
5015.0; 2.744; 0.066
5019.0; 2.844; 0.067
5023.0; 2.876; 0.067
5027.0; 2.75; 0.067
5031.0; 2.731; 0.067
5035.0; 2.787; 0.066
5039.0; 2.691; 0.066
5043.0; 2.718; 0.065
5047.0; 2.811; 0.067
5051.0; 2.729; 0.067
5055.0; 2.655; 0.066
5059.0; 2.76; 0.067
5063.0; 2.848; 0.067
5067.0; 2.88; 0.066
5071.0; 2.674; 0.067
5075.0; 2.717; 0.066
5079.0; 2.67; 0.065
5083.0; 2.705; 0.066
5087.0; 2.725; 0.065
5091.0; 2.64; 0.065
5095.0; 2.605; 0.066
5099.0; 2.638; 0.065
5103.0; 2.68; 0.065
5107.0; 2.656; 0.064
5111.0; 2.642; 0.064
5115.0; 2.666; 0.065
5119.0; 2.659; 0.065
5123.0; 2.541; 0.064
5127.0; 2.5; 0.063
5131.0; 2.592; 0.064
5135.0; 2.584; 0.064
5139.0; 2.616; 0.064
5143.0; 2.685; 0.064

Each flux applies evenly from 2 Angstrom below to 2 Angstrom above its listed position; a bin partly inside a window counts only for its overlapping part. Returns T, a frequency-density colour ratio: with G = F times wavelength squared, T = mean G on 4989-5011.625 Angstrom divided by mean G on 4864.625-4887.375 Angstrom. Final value 1.07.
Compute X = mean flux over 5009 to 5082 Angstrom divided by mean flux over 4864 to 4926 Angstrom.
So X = 0.98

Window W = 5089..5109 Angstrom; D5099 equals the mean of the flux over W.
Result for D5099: 2.64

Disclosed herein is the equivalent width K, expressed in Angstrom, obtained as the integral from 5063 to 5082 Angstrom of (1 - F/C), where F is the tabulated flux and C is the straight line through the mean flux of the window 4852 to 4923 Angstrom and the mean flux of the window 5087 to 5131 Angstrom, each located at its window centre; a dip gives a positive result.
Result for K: -0.7 Angstrom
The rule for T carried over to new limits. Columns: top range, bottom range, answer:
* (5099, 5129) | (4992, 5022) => 0.98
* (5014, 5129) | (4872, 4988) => 1.02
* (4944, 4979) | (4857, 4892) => 1.10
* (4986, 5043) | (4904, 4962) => 1.04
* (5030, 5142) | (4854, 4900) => 1.08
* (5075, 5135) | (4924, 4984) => 1.00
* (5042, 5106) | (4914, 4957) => 1.04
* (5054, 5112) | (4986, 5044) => 0.99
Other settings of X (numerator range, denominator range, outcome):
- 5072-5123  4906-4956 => 0.96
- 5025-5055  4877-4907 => 0.96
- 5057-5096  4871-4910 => 0.96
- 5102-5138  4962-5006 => 0.92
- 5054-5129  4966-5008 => 0.95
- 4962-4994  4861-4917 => 1.02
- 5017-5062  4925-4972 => 0.99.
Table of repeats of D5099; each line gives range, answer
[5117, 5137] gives 2.58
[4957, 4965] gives 2.79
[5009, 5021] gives 2.78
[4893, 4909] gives 2.89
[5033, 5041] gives 2.74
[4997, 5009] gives 2.76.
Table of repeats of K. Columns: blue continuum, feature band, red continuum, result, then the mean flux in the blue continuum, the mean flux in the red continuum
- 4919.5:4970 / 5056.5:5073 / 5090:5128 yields -0.7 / 2.78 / 2.63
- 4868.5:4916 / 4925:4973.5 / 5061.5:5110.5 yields 0.1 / 2.83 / 2.7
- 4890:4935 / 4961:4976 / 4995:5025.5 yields -0.2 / 2.82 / 2.79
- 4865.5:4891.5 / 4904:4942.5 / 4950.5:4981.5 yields 0.5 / 2.78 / 2.82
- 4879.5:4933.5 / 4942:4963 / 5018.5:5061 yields -0.1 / 2.82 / 2.76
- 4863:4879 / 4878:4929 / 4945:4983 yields -1.5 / 2.71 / 2.82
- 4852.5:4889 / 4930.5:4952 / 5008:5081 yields -0.4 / 2.65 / 2.76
